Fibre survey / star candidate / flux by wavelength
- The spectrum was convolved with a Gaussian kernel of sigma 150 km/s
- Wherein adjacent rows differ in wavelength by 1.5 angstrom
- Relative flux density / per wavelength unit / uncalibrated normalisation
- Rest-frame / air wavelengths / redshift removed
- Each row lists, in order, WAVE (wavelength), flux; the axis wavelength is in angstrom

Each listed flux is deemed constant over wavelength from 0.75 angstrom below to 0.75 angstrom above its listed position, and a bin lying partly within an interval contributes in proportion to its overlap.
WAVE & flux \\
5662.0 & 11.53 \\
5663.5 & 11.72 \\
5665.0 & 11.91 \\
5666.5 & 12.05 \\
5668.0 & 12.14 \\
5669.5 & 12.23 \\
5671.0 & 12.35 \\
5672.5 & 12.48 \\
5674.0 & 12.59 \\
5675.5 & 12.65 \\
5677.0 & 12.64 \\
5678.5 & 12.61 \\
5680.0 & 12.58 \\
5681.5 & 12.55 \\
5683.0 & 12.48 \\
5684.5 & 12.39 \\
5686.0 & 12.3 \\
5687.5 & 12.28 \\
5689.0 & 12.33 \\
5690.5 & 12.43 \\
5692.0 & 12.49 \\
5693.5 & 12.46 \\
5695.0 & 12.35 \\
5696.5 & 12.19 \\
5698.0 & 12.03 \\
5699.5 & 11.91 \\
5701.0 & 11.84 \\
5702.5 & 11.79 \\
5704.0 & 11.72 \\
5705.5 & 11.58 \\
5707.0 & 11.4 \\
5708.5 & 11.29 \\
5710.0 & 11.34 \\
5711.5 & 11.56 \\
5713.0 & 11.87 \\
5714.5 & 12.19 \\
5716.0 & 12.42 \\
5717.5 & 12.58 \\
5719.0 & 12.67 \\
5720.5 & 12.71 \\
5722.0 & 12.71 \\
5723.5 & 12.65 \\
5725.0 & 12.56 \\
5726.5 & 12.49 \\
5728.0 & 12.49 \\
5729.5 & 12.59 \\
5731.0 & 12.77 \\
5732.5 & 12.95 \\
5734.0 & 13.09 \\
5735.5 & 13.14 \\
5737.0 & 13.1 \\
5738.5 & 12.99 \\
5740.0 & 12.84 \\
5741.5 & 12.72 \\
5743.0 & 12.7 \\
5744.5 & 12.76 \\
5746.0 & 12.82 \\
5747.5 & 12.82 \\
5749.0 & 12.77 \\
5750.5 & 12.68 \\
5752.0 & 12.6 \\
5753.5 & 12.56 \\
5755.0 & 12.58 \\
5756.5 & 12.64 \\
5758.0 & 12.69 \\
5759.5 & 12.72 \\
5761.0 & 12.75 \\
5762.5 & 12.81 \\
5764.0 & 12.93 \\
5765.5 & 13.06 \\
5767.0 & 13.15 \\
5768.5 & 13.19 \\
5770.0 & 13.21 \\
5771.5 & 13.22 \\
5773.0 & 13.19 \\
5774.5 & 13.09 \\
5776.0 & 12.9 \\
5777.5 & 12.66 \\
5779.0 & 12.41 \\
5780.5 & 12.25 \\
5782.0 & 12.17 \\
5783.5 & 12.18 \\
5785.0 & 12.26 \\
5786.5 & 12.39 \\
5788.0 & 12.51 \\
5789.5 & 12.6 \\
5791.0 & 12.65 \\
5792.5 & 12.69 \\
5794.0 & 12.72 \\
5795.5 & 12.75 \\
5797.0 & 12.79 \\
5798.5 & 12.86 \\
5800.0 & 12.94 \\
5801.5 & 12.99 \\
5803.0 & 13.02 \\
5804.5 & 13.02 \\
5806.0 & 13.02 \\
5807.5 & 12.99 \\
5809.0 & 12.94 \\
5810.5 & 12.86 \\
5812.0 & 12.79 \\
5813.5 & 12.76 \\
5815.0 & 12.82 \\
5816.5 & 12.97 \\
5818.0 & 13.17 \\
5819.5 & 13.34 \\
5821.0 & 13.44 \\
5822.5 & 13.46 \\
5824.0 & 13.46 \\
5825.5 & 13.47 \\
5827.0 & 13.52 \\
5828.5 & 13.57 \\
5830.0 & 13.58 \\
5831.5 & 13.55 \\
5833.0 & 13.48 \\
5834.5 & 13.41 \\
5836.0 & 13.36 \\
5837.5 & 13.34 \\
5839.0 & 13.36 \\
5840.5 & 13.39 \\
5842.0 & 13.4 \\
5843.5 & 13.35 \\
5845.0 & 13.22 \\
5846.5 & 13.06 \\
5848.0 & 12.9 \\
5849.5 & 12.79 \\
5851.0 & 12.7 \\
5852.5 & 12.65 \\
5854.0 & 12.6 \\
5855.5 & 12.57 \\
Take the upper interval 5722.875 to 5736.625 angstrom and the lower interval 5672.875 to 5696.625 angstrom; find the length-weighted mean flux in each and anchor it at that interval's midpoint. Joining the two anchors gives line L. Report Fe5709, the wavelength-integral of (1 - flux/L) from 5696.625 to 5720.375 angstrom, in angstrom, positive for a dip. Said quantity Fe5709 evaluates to 1.3 angstrom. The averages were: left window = 12.5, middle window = 11.9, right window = 12.8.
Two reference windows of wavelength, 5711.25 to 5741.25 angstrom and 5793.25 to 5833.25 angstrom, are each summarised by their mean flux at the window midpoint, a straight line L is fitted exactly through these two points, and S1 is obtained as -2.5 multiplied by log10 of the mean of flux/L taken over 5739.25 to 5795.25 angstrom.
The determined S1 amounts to 0.012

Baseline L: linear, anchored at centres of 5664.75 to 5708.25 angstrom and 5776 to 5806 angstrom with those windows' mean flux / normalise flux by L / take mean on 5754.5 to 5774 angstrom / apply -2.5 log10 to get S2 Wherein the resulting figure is -0.03 mag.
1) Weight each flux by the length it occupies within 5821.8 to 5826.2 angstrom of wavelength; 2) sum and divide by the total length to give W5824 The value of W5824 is 13.5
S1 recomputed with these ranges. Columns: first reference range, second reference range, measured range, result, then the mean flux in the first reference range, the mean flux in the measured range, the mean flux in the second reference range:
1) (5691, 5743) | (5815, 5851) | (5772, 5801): 0.02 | 12.3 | 12.6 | 13.3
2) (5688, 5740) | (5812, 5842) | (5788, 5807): 0.02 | 12.3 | 12.8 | 13.3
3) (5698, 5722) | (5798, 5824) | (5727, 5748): -0.05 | 12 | 12.8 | 13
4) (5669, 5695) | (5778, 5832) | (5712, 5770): 0.00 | 12.5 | 12.7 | 12.9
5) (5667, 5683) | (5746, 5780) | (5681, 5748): 0.02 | 12.5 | 12.4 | 12.8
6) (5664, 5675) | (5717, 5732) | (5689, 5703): 0.02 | 12.2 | 12.2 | 12.6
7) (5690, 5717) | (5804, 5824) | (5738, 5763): -0.03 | 11.9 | 12.7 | 13.1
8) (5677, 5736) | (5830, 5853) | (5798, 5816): 0.01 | 12.3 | 12.9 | 13.2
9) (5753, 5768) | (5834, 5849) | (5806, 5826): 0.00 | 12.8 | 13.1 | 13.3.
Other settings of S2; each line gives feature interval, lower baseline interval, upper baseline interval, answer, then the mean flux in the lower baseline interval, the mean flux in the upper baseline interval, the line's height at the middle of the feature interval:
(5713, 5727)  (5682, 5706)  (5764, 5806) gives -0.02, 12.2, 12.8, 12.3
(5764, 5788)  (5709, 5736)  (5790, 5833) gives 0.01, 12.5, 13.1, 12.8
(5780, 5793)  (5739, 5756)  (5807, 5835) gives 0.05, 12.7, 13.2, 13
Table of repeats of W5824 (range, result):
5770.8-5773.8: 13.2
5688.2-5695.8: 12.4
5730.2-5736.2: 13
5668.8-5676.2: 12.5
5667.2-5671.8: 12.2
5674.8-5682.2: 12.6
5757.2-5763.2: 12.7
